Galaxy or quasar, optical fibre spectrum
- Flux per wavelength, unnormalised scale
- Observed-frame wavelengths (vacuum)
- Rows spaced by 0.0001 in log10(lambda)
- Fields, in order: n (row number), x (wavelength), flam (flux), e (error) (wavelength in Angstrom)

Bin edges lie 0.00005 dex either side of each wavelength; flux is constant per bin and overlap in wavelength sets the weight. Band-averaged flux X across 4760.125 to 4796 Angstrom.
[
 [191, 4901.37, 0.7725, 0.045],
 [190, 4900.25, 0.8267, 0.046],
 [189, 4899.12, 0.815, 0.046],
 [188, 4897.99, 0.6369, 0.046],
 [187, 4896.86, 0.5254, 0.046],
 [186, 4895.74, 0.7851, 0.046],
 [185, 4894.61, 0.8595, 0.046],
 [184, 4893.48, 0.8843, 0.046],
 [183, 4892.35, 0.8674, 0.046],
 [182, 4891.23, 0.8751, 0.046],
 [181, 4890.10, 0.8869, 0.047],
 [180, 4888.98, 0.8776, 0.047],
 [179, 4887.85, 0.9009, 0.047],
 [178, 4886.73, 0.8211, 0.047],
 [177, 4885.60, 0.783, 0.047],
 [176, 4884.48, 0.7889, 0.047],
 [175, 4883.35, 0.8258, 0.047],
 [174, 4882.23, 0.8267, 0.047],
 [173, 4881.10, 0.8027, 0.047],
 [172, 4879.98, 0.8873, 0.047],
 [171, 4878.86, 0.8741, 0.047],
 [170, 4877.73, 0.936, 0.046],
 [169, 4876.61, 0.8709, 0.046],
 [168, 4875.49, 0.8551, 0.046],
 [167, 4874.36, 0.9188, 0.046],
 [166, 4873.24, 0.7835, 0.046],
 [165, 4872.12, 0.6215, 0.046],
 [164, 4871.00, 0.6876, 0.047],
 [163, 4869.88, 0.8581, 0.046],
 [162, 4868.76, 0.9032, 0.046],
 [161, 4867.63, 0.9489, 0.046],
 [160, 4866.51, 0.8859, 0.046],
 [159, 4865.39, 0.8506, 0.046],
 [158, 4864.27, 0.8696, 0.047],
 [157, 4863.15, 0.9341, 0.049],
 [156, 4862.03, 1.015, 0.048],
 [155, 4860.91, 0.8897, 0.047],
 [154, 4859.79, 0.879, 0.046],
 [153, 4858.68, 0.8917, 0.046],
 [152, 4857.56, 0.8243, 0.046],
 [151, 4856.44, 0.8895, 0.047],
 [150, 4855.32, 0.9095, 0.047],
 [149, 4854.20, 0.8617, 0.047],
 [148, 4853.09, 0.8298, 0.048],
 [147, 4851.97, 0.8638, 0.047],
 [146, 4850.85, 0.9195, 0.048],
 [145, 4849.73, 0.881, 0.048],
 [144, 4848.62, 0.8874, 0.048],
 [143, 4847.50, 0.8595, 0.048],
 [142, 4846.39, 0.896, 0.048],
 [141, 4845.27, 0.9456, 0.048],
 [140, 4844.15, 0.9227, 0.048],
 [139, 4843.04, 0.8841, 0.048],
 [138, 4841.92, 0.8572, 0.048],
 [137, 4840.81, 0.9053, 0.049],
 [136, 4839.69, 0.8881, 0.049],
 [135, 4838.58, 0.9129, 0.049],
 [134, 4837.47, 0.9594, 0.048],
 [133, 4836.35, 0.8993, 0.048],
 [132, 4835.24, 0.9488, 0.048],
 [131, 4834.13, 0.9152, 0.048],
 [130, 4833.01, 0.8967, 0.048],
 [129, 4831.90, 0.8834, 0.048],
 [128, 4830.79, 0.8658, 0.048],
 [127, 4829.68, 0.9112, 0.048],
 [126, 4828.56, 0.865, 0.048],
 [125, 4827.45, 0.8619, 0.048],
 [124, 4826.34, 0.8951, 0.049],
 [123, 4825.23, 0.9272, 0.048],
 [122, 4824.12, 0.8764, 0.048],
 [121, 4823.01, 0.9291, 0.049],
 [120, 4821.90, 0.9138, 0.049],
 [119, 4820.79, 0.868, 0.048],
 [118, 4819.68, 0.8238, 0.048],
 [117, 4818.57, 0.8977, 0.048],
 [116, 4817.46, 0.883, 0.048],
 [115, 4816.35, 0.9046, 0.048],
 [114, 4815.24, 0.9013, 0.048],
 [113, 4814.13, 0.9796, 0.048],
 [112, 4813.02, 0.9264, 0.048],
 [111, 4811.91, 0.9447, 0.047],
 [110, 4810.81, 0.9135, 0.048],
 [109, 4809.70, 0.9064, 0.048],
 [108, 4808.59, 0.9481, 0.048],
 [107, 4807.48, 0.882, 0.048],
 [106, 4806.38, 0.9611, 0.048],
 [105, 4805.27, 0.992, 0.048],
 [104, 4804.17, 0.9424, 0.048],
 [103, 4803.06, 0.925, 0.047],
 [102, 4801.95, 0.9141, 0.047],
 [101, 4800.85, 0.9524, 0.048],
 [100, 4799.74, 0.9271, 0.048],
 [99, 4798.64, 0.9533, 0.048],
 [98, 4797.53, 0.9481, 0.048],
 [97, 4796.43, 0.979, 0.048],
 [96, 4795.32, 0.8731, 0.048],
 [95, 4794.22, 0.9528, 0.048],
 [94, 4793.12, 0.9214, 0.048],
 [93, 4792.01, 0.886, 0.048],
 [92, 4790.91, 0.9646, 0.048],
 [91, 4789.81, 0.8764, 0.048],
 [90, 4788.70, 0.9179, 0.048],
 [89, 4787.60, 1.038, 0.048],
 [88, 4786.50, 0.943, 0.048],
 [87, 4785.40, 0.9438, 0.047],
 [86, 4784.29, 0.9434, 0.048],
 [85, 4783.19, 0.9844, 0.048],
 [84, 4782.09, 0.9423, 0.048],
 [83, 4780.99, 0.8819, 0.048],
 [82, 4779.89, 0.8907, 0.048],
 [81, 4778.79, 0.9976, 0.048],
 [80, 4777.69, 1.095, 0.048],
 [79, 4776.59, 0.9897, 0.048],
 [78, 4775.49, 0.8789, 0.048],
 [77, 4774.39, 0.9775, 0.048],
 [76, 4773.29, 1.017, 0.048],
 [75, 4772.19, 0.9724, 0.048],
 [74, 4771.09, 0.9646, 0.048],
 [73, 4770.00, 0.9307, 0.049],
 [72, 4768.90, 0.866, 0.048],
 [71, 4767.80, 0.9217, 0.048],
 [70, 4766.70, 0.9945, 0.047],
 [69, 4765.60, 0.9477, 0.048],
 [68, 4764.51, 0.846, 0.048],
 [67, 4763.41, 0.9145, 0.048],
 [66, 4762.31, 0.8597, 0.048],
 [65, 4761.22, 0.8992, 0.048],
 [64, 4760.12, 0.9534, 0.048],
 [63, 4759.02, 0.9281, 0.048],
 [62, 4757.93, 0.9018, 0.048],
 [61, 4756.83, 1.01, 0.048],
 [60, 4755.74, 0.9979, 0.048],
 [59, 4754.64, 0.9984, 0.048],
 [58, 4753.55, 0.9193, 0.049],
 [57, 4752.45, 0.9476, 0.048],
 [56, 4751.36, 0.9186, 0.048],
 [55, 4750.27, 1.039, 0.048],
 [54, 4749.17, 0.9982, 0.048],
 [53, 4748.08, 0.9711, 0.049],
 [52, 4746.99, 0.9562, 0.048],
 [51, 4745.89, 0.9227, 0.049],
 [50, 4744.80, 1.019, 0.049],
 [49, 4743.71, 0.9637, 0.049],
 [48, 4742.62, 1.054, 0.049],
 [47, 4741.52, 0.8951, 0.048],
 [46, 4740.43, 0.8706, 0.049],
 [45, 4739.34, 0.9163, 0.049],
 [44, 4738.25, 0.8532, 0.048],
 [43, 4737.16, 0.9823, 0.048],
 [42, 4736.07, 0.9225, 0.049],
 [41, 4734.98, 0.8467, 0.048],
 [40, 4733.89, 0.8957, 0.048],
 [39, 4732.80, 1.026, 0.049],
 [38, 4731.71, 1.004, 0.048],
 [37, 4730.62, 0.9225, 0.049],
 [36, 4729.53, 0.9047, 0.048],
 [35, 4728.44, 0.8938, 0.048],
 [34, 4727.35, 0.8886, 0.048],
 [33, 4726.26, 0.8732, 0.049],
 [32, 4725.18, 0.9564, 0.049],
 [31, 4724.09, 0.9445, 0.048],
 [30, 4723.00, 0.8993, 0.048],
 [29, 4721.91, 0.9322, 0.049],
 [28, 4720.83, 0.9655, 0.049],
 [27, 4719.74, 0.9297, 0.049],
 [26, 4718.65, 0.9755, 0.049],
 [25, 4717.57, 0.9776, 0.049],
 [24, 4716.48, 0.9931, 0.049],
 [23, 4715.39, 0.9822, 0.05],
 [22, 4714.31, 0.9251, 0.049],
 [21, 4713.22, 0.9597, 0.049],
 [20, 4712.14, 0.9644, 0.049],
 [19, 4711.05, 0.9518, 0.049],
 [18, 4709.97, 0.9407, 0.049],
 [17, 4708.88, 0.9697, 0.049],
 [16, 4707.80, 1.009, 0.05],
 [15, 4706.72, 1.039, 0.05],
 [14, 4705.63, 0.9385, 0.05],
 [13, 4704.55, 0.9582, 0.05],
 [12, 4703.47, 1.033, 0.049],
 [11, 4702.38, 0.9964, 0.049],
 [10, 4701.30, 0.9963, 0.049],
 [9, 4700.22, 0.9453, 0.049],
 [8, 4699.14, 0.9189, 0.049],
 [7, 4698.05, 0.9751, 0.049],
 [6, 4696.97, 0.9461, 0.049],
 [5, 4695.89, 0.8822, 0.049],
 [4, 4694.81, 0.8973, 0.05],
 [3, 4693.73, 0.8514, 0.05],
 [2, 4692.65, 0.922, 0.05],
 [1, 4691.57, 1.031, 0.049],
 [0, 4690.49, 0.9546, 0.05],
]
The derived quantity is 0.939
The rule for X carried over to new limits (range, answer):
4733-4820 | 0.939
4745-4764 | 0.95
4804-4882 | 0.89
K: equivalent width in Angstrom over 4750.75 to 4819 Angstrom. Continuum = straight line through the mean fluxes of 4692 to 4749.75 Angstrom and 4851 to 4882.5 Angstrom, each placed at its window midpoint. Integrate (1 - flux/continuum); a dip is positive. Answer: -2.1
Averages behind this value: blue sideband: 0.947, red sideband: 0.864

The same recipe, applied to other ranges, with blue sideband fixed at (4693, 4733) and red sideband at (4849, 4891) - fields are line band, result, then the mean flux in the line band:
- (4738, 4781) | -1.2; 0.948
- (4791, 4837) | -1.2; 0.915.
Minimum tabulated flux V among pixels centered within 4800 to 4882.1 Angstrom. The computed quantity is 0.6215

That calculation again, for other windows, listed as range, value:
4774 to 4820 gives 0.8238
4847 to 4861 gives 0.8243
